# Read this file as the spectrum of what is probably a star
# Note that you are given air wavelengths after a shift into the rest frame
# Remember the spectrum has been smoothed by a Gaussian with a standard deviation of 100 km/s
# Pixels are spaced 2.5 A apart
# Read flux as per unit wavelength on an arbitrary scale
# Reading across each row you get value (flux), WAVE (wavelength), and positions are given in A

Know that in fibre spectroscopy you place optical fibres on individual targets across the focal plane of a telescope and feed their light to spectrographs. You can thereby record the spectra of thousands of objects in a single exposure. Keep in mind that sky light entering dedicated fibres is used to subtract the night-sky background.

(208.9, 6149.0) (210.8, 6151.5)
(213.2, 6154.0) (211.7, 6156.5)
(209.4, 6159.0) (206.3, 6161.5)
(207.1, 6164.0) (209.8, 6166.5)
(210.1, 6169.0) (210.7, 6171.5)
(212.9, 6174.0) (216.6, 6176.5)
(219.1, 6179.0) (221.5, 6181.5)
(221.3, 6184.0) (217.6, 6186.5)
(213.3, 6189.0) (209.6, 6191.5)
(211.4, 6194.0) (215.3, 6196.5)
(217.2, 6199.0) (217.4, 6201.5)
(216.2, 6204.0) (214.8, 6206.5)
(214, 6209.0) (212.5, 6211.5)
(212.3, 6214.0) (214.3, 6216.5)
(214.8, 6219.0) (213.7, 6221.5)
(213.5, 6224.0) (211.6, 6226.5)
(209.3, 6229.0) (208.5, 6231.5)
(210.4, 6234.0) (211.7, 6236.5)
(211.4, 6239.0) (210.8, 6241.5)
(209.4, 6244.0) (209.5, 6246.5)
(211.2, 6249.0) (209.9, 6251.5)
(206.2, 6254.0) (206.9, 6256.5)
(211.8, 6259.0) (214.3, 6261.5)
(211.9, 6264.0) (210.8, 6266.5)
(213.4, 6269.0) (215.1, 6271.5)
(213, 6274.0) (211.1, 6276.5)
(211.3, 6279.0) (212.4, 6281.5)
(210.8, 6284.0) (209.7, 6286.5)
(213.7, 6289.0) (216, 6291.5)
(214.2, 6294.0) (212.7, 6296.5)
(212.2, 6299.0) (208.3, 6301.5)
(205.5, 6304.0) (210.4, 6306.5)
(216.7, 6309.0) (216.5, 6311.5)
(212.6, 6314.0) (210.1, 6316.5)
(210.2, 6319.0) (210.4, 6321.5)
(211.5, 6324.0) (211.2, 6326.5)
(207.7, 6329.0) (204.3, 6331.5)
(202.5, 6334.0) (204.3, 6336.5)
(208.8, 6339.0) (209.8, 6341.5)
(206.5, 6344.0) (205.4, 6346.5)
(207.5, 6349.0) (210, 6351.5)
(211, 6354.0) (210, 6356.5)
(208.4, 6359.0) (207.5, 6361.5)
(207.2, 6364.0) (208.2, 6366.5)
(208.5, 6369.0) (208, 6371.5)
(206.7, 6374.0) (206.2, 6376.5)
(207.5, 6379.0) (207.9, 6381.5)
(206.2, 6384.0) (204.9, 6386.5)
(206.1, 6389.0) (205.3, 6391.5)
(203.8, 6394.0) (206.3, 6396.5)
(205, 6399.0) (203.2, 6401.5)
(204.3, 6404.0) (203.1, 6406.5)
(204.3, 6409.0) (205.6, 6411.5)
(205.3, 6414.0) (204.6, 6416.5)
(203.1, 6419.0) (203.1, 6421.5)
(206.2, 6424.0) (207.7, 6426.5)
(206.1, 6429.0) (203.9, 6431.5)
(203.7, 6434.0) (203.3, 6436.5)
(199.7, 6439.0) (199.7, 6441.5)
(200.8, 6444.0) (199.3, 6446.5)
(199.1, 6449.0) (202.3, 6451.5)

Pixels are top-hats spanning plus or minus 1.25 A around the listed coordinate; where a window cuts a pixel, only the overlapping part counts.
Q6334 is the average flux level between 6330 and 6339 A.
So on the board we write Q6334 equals 205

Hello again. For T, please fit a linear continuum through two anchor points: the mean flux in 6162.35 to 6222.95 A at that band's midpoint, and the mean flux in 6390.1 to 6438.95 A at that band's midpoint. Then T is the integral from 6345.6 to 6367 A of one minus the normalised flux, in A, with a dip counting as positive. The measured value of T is -0.1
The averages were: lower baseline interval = 214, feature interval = 208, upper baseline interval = 205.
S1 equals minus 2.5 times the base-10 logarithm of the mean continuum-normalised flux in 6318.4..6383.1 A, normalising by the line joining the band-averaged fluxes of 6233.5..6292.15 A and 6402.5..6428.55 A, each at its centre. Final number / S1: 0.00 mag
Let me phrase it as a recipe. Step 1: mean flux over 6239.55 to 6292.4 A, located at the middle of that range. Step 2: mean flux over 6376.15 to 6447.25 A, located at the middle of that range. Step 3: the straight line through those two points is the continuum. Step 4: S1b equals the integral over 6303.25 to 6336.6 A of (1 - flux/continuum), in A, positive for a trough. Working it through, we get -0.2 A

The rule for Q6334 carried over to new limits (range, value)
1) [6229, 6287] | 211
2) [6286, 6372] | 210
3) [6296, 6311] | 211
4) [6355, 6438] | 206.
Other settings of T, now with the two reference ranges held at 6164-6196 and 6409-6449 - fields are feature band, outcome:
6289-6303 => -0.2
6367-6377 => -0.1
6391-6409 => 0.0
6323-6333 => 0.0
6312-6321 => -0.1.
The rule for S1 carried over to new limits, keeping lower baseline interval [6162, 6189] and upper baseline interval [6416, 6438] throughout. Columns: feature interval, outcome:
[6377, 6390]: 0.00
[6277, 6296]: -0.01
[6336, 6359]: 0.00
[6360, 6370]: 0.00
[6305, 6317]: -0.02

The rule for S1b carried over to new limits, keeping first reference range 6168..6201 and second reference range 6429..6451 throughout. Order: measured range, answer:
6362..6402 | -0.35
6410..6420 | -0.09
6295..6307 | -0.05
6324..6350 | 0.00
